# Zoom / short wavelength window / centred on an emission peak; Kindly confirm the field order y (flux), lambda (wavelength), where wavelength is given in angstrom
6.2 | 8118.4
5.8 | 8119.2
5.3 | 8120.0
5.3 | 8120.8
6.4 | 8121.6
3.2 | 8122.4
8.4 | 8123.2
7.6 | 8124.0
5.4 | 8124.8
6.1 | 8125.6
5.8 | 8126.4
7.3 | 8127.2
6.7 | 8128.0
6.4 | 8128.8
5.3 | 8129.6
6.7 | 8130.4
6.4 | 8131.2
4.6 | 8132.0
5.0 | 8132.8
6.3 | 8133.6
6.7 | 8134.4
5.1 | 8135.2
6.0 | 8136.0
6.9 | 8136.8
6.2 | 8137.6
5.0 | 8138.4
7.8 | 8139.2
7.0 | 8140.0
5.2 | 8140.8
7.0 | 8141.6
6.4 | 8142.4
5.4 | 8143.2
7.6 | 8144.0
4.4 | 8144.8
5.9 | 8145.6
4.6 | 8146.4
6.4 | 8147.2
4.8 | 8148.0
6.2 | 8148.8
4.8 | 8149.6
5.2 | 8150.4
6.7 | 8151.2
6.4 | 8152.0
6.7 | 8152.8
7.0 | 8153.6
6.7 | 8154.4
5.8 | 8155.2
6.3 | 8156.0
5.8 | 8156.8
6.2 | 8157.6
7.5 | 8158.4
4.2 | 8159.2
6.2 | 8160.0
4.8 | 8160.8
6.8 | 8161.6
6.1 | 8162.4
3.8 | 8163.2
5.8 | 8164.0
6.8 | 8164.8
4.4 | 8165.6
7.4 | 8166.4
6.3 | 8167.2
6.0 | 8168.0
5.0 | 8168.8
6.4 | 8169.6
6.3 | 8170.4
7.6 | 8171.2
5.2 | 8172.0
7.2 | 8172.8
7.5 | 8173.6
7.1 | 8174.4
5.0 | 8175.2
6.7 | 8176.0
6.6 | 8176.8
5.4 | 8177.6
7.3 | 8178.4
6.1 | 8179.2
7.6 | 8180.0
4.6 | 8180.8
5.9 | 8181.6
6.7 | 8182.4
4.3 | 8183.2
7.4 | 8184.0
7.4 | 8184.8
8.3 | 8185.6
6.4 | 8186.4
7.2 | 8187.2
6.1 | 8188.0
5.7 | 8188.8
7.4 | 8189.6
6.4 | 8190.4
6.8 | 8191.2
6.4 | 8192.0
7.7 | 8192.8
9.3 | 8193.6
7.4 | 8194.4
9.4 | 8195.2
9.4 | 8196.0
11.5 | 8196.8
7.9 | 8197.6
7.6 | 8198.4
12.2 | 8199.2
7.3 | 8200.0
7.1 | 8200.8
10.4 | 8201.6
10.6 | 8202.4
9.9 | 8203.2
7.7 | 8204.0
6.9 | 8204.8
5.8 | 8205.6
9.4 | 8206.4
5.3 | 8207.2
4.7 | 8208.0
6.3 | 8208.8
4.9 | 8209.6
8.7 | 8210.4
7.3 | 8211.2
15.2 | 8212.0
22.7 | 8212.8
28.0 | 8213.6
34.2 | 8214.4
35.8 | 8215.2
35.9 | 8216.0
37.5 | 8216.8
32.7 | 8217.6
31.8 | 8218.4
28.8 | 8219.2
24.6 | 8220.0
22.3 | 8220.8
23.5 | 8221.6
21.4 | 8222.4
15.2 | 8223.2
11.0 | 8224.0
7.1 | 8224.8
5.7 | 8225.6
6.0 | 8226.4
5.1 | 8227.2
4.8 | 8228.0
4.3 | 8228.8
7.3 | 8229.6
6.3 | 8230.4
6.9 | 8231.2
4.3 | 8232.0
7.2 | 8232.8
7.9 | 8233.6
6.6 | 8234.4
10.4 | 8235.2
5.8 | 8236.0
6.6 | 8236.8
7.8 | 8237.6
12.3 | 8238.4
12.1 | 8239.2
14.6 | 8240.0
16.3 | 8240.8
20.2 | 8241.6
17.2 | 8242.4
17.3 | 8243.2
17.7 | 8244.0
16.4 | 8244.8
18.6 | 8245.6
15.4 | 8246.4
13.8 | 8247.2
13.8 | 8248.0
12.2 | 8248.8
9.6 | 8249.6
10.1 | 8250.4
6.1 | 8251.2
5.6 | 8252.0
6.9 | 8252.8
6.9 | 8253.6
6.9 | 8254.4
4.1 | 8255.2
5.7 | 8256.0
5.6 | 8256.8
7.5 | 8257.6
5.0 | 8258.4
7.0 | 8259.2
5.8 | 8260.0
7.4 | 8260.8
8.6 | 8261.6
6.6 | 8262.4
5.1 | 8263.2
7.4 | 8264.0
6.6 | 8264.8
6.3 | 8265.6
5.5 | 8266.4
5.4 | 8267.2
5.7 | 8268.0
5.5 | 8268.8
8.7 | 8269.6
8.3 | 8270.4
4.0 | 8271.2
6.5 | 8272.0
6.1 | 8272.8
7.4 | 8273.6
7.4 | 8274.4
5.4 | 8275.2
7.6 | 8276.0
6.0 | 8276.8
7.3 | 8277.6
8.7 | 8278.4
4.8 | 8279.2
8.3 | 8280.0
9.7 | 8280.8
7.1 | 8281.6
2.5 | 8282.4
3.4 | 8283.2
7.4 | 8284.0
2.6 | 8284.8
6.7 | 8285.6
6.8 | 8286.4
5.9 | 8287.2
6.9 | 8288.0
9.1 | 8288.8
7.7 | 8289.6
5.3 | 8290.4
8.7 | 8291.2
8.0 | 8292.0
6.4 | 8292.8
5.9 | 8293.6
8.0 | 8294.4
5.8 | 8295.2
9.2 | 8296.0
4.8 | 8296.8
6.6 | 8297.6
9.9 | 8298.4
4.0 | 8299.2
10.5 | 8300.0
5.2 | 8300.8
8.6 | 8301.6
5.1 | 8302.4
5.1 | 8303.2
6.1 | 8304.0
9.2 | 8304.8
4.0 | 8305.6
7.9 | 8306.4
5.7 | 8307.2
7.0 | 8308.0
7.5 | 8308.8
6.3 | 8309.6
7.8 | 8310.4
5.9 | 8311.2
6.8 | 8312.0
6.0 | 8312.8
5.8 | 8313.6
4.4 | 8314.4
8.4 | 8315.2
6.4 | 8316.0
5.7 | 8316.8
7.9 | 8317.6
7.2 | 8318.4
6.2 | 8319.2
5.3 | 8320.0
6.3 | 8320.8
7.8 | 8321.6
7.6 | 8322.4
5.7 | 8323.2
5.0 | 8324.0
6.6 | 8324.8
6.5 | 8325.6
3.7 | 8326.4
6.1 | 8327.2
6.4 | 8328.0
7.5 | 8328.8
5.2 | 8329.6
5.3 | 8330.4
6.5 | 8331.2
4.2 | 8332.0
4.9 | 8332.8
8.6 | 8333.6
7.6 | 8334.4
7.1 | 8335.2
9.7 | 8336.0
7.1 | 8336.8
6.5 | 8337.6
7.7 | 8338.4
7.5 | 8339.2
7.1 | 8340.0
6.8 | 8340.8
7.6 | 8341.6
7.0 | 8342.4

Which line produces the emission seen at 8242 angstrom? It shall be [N II] 6583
